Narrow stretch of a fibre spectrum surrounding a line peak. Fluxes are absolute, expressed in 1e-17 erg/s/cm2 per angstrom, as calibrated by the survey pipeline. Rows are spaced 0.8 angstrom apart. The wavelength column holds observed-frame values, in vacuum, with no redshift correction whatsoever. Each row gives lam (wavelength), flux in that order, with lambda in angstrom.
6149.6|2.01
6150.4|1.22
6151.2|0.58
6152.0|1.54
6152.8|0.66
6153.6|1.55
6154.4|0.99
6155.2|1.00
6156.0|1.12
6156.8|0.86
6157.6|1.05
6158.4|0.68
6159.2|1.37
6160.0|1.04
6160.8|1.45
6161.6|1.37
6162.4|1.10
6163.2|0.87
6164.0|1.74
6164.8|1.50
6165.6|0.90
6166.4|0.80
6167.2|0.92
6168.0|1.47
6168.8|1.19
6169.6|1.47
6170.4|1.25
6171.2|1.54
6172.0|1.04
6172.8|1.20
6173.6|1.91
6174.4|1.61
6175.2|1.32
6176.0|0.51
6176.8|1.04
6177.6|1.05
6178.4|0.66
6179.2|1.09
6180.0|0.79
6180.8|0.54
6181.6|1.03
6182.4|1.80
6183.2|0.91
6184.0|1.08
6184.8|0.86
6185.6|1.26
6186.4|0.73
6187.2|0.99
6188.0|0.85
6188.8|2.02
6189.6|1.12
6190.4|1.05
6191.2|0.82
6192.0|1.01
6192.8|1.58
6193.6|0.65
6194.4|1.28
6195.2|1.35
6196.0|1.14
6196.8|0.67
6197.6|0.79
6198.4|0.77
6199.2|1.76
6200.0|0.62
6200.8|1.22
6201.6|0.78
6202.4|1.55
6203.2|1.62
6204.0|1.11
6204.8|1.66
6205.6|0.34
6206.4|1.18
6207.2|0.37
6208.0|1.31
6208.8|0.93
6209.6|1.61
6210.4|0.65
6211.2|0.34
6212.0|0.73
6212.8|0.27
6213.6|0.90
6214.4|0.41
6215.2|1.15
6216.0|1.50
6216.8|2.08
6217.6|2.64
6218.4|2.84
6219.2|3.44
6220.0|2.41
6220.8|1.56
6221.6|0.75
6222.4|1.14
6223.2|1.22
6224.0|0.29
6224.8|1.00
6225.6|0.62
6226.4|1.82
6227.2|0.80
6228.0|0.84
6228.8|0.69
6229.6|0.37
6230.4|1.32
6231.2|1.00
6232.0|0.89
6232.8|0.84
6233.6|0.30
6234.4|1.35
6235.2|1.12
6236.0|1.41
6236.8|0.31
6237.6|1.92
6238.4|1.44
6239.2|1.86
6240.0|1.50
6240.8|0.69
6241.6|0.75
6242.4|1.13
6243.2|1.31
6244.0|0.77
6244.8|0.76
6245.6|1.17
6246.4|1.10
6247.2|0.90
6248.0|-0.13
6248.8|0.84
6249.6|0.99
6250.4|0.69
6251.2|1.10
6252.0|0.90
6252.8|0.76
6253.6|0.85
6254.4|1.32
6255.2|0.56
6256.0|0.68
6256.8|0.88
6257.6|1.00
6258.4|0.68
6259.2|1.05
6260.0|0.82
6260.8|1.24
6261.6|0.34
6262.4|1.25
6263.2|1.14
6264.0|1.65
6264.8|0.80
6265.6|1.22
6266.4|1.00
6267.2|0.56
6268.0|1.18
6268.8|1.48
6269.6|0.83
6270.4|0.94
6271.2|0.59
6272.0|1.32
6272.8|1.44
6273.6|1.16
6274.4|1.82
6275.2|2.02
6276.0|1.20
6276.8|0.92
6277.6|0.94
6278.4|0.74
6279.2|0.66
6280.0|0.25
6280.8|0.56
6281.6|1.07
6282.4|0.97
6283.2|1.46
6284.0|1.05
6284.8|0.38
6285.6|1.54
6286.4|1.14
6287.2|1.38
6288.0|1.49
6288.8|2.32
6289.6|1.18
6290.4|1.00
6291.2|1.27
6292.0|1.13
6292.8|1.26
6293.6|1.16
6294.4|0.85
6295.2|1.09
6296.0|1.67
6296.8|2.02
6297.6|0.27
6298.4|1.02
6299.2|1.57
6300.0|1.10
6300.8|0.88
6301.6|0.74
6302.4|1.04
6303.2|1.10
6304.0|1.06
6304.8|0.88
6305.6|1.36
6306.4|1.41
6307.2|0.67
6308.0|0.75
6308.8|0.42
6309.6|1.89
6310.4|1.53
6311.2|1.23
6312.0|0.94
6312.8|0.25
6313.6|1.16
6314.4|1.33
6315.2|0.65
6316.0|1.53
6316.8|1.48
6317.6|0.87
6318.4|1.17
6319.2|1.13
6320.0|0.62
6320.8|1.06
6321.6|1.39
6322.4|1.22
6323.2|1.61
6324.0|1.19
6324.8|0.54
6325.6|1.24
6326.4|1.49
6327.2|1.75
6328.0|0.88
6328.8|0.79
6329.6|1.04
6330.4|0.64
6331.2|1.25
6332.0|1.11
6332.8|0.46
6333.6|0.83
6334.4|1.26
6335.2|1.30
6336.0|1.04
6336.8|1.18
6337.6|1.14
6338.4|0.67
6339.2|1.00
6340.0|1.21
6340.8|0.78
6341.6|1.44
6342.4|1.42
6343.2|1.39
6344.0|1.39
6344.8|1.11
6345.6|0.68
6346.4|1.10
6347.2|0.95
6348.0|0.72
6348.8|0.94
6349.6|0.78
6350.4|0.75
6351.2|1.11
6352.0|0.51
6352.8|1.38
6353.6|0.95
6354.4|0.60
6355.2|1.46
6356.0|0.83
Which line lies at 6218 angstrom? Hbeta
